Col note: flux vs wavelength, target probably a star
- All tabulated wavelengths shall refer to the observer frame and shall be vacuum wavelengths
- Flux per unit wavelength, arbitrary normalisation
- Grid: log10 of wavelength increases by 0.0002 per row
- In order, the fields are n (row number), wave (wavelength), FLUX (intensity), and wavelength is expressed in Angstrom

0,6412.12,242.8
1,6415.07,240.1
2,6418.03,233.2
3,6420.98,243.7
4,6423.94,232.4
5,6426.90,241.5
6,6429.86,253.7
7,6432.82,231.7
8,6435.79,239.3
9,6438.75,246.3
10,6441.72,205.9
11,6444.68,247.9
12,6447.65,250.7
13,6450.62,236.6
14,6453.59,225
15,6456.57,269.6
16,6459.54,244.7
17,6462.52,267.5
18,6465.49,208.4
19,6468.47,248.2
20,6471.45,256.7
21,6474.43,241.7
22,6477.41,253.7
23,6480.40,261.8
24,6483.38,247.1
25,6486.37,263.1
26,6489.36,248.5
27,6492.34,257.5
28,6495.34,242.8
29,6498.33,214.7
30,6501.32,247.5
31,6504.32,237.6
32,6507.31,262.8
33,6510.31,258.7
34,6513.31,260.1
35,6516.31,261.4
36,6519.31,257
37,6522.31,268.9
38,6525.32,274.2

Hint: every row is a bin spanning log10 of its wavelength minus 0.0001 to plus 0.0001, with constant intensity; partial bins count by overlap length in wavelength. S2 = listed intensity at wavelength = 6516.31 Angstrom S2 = 261.4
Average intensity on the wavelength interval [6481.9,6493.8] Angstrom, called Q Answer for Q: 254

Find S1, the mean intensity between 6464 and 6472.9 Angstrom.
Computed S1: 238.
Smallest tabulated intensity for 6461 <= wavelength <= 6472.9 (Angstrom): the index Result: 208.4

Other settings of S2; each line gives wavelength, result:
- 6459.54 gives 244.7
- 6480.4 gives 261.8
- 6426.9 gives 241.5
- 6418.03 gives 233.2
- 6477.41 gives 253.7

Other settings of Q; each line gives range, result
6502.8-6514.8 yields 255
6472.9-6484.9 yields 251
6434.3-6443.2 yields 230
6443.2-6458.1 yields 246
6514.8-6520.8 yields 259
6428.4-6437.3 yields 242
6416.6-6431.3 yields 241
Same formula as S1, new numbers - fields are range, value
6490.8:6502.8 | 241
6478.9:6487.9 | 257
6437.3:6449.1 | 238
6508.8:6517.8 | 260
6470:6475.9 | 249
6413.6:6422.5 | 239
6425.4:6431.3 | 247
